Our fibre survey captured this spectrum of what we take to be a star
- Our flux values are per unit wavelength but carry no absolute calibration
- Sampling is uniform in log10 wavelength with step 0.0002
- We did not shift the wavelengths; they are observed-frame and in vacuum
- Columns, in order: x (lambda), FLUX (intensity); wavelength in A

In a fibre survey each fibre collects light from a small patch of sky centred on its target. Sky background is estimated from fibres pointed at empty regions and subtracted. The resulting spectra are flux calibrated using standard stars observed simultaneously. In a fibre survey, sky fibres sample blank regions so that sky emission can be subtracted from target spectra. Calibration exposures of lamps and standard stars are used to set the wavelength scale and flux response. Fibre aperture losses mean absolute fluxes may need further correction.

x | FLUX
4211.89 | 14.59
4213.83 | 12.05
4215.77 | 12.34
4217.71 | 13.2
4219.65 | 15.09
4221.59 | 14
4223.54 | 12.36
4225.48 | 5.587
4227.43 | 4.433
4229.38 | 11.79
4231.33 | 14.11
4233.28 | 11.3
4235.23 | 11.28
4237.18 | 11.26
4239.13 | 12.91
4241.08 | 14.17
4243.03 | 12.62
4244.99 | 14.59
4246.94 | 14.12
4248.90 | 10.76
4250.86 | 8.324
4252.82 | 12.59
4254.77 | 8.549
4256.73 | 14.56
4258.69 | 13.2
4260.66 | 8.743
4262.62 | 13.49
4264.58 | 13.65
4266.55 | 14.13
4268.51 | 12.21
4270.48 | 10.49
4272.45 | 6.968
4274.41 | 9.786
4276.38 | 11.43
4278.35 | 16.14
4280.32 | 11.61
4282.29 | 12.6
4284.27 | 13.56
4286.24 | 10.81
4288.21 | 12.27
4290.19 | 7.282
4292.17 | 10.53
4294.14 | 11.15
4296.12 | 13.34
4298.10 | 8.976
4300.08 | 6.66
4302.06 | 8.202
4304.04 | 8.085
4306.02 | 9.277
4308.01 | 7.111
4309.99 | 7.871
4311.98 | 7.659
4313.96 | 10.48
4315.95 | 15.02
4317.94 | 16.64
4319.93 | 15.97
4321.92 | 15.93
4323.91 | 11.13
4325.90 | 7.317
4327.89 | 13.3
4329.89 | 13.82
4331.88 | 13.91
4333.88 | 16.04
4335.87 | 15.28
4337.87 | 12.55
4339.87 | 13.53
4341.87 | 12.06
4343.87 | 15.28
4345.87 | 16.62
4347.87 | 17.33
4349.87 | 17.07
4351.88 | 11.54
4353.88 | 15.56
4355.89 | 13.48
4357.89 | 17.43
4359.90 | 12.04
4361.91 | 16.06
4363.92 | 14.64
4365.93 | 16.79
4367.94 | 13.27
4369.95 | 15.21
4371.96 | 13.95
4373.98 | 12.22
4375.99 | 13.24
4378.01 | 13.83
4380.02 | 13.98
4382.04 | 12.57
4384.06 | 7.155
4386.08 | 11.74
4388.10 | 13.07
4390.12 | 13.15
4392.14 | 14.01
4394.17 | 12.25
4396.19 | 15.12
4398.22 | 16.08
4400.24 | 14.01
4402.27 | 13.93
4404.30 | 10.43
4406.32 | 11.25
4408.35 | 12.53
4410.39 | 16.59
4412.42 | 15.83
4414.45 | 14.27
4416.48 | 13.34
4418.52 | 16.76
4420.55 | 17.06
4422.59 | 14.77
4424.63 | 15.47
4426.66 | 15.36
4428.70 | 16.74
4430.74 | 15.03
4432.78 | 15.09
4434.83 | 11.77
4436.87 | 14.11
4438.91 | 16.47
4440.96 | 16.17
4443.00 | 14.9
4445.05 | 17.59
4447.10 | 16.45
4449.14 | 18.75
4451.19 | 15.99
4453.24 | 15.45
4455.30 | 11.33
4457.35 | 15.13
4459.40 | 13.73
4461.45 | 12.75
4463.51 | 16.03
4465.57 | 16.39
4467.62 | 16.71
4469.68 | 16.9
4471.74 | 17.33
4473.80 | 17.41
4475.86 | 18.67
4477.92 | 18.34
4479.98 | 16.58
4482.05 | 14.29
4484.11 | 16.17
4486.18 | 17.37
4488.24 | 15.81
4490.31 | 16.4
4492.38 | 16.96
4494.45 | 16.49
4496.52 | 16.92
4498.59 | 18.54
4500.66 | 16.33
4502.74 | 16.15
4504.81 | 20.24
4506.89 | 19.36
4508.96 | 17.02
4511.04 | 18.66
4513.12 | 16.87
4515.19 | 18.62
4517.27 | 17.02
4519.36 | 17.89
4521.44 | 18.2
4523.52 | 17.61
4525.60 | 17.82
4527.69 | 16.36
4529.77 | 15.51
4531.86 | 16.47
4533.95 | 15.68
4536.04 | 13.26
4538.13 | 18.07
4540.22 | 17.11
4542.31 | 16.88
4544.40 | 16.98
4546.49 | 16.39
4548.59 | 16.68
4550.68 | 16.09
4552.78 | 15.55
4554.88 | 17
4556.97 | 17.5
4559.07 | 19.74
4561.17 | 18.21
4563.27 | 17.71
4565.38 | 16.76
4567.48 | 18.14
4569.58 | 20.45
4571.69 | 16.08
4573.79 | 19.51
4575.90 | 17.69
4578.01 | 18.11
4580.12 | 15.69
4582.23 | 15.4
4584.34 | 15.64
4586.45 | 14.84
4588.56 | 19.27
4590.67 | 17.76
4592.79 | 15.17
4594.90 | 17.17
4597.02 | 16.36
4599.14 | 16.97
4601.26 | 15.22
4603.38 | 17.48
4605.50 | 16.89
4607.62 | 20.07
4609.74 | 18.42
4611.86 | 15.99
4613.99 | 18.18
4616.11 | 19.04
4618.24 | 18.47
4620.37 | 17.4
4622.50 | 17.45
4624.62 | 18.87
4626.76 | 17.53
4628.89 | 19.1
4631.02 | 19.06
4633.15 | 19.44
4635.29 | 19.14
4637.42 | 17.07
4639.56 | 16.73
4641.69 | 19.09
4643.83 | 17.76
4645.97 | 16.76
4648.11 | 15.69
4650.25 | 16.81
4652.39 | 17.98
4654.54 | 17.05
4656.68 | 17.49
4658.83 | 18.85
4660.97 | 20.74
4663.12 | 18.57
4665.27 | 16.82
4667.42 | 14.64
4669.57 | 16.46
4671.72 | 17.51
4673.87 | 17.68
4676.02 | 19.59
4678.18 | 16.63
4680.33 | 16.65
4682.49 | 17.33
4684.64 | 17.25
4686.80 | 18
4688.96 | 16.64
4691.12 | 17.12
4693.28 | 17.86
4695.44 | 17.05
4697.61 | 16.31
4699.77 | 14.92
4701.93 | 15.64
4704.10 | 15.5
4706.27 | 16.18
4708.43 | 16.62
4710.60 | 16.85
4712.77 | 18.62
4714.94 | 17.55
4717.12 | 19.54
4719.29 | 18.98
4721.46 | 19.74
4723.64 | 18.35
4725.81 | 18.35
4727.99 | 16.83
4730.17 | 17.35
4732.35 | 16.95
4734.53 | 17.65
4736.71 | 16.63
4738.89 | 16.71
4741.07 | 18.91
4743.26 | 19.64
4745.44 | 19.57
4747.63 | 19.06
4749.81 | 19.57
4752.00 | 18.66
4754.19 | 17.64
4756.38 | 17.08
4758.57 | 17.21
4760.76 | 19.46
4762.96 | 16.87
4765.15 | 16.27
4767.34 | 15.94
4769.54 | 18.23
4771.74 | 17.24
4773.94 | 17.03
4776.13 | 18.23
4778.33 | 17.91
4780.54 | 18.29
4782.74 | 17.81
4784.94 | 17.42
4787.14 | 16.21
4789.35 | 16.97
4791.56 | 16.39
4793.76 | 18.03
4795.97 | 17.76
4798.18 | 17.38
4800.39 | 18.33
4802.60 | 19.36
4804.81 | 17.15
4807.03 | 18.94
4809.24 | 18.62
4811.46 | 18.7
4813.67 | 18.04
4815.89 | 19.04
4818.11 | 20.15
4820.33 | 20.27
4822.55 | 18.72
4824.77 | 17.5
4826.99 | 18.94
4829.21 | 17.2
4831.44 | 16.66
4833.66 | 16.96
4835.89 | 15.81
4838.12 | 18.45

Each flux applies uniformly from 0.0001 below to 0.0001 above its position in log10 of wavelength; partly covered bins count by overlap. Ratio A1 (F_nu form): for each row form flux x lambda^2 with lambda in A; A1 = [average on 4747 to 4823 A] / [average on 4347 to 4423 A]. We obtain 1.53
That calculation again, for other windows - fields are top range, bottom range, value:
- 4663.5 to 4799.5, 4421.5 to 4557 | 1.18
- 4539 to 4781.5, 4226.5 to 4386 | 1.66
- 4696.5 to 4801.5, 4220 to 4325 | 1.91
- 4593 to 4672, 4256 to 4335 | 1.78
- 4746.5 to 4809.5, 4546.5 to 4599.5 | 1.13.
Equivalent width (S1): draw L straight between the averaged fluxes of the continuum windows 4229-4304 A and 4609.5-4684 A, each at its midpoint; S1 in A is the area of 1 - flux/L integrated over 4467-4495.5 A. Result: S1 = -3.4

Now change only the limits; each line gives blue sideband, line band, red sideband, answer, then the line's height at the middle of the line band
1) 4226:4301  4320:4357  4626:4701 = -4.3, 12.6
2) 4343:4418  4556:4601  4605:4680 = -1.1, 16.9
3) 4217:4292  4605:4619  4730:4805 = -2.0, 15.9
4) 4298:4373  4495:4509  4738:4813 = -2.8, 14.9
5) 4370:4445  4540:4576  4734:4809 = -4.3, 15.6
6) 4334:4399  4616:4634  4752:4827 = -2.2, 16.4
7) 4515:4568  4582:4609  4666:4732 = 0.4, 17.1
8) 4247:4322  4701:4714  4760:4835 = 0.1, 16.7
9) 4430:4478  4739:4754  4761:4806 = -1.5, 17.3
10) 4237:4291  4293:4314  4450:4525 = 6.3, 12.8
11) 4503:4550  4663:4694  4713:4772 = 1.0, 17.8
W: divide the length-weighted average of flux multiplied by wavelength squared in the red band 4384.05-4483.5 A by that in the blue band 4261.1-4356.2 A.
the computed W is 1.3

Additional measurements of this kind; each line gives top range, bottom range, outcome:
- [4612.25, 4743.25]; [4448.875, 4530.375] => 1.14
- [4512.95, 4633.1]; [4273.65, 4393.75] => 1.52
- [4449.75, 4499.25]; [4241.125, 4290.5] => 1.50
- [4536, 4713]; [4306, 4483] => 1.34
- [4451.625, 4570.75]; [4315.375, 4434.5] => 1.27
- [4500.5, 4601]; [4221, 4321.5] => 1.73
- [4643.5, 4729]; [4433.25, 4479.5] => 1.21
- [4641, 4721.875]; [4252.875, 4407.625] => 1.61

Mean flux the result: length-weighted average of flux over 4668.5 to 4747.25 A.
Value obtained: 17.5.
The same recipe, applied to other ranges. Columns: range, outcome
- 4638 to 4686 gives 17.5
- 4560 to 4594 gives 17.3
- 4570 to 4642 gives 17.6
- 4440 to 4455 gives 16.2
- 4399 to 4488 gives 15.4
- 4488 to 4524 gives 17.5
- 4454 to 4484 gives 15.8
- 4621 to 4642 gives 18.3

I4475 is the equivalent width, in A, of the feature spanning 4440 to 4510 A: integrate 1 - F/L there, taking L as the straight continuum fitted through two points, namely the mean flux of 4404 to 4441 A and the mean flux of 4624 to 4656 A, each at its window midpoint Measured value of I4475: -4.53 A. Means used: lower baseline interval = 14.7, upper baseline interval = 17.9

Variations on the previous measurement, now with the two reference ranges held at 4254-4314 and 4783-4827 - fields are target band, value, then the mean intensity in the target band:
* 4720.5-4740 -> -0.6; 17.6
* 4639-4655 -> -1.4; 17.3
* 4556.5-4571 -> -3.6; 18.3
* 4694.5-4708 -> 0.6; 16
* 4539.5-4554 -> -2.1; 16.5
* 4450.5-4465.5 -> -1.4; 14.4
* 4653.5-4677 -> -2.3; 17.8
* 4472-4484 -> -3.2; 17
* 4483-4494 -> -2.3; 16.5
